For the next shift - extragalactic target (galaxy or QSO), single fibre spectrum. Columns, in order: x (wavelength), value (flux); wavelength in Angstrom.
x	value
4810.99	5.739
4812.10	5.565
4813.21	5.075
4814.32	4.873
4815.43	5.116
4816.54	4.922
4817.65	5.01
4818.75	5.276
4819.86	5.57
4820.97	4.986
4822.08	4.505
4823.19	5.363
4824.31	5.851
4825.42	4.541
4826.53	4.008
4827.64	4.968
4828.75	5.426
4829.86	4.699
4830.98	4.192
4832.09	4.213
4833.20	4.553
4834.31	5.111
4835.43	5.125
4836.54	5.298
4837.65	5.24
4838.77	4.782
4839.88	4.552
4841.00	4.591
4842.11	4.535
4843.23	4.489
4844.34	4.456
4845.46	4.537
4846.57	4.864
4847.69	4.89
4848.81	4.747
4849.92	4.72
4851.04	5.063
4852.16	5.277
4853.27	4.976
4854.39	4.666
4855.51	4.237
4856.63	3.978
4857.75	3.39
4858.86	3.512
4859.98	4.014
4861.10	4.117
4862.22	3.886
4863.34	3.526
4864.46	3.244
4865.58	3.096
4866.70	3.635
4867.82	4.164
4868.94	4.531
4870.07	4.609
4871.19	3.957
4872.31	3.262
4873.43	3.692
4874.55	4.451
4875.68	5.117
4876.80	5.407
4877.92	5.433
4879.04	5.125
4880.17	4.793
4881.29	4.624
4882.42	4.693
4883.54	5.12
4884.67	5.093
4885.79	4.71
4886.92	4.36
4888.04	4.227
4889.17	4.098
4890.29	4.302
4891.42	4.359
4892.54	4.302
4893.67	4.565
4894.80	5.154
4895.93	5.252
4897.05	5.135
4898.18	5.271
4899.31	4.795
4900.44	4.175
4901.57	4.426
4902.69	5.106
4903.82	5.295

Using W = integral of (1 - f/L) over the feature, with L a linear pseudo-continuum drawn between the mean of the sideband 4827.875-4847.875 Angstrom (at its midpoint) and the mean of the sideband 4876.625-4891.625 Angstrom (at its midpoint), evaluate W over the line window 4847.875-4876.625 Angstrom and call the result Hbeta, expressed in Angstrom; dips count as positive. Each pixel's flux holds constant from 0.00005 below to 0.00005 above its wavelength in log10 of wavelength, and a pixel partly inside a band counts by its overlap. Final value 3.40 Angstrom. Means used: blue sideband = 4.75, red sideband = 4.73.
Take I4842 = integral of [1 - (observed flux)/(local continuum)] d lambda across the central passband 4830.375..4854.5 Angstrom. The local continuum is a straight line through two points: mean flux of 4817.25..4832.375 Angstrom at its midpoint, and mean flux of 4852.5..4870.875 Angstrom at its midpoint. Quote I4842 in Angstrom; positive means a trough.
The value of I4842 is -1.67 Angstrom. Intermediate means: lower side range 4.91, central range 4.77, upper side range 3.99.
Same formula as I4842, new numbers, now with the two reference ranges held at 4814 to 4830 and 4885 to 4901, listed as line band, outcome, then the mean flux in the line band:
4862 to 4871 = 1.76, 3.84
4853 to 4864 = 1.88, 4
